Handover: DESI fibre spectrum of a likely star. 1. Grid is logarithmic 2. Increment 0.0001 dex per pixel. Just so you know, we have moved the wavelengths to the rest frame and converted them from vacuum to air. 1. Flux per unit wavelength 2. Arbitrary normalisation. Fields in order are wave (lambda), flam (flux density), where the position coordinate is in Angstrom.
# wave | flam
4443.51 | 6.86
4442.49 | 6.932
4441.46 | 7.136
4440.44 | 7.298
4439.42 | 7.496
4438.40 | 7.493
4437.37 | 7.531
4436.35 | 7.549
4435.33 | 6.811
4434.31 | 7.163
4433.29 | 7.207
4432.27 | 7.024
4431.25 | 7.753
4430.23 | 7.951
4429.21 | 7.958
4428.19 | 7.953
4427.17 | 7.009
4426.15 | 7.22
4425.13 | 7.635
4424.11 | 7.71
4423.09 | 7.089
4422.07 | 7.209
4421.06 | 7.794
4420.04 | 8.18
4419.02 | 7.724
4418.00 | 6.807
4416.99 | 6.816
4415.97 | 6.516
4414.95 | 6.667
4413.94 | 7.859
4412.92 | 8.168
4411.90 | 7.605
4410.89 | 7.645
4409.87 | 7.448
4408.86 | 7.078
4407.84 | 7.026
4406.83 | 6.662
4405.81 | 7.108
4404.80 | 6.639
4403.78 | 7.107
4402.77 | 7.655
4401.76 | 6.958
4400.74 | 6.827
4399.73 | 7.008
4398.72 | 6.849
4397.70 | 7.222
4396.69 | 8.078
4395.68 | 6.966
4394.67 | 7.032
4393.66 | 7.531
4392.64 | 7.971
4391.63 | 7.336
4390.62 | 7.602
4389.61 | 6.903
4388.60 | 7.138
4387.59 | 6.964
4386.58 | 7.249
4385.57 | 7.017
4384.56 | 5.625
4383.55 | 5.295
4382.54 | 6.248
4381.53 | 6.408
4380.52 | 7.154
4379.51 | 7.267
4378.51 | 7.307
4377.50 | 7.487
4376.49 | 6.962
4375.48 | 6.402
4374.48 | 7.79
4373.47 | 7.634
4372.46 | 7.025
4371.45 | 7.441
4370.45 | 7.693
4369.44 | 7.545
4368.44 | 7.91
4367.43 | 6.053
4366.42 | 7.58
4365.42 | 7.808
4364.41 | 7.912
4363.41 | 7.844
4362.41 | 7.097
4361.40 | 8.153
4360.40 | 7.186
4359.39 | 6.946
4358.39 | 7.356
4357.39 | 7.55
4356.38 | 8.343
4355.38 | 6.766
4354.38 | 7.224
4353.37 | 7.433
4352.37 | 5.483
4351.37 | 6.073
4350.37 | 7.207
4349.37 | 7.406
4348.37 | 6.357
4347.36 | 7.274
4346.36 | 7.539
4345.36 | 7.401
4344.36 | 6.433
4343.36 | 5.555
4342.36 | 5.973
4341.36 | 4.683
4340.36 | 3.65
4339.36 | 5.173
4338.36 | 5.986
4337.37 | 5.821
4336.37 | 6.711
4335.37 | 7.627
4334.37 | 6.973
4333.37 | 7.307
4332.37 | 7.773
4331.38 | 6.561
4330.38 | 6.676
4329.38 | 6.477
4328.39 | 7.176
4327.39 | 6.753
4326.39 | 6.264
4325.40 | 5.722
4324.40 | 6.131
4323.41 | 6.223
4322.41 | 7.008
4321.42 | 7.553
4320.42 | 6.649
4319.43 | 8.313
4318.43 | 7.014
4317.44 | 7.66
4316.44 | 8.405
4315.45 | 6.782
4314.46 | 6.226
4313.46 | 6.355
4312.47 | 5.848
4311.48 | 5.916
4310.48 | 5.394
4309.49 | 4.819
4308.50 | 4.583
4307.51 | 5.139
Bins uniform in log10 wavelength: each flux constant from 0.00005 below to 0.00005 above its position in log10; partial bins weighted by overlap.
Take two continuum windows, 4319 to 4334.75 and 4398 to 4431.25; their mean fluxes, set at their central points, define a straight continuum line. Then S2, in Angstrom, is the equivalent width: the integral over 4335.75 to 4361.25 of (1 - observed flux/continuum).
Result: 1.4 Angstrom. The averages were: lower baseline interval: 6.84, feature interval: 6.57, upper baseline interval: 7.31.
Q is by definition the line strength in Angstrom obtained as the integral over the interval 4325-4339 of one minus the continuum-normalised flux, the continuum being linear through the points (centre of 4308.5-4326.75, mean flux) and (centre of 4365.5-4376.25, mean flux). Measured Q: 0.1 Angstrom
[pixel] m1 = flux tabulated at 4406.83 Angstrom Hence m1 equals 6.662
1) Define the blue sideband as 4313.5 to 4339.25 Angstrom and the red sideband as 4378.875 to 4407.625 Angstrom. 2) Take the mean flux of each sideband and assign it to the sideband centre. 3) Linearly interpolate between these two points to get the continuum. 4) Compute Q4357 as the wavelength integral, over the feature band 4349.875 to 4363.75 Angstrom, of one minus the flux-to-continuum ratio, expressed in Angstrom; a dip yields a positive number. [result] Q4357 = -0.5 Angstrom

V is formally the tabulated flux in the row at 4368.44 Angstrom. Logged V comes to 7.91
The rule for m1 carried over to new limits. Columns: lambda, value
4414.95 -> 6.667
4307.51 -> 5.139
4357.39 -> 7.55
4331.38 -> 6.561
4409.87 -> 7.448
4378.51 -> 7.307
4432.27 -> 7.024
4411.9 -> 7.605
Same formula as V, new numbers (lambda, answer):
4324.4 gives 6.131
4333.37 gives 7.307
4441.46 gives 7.136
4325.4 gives 5.722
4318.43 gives 7.014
